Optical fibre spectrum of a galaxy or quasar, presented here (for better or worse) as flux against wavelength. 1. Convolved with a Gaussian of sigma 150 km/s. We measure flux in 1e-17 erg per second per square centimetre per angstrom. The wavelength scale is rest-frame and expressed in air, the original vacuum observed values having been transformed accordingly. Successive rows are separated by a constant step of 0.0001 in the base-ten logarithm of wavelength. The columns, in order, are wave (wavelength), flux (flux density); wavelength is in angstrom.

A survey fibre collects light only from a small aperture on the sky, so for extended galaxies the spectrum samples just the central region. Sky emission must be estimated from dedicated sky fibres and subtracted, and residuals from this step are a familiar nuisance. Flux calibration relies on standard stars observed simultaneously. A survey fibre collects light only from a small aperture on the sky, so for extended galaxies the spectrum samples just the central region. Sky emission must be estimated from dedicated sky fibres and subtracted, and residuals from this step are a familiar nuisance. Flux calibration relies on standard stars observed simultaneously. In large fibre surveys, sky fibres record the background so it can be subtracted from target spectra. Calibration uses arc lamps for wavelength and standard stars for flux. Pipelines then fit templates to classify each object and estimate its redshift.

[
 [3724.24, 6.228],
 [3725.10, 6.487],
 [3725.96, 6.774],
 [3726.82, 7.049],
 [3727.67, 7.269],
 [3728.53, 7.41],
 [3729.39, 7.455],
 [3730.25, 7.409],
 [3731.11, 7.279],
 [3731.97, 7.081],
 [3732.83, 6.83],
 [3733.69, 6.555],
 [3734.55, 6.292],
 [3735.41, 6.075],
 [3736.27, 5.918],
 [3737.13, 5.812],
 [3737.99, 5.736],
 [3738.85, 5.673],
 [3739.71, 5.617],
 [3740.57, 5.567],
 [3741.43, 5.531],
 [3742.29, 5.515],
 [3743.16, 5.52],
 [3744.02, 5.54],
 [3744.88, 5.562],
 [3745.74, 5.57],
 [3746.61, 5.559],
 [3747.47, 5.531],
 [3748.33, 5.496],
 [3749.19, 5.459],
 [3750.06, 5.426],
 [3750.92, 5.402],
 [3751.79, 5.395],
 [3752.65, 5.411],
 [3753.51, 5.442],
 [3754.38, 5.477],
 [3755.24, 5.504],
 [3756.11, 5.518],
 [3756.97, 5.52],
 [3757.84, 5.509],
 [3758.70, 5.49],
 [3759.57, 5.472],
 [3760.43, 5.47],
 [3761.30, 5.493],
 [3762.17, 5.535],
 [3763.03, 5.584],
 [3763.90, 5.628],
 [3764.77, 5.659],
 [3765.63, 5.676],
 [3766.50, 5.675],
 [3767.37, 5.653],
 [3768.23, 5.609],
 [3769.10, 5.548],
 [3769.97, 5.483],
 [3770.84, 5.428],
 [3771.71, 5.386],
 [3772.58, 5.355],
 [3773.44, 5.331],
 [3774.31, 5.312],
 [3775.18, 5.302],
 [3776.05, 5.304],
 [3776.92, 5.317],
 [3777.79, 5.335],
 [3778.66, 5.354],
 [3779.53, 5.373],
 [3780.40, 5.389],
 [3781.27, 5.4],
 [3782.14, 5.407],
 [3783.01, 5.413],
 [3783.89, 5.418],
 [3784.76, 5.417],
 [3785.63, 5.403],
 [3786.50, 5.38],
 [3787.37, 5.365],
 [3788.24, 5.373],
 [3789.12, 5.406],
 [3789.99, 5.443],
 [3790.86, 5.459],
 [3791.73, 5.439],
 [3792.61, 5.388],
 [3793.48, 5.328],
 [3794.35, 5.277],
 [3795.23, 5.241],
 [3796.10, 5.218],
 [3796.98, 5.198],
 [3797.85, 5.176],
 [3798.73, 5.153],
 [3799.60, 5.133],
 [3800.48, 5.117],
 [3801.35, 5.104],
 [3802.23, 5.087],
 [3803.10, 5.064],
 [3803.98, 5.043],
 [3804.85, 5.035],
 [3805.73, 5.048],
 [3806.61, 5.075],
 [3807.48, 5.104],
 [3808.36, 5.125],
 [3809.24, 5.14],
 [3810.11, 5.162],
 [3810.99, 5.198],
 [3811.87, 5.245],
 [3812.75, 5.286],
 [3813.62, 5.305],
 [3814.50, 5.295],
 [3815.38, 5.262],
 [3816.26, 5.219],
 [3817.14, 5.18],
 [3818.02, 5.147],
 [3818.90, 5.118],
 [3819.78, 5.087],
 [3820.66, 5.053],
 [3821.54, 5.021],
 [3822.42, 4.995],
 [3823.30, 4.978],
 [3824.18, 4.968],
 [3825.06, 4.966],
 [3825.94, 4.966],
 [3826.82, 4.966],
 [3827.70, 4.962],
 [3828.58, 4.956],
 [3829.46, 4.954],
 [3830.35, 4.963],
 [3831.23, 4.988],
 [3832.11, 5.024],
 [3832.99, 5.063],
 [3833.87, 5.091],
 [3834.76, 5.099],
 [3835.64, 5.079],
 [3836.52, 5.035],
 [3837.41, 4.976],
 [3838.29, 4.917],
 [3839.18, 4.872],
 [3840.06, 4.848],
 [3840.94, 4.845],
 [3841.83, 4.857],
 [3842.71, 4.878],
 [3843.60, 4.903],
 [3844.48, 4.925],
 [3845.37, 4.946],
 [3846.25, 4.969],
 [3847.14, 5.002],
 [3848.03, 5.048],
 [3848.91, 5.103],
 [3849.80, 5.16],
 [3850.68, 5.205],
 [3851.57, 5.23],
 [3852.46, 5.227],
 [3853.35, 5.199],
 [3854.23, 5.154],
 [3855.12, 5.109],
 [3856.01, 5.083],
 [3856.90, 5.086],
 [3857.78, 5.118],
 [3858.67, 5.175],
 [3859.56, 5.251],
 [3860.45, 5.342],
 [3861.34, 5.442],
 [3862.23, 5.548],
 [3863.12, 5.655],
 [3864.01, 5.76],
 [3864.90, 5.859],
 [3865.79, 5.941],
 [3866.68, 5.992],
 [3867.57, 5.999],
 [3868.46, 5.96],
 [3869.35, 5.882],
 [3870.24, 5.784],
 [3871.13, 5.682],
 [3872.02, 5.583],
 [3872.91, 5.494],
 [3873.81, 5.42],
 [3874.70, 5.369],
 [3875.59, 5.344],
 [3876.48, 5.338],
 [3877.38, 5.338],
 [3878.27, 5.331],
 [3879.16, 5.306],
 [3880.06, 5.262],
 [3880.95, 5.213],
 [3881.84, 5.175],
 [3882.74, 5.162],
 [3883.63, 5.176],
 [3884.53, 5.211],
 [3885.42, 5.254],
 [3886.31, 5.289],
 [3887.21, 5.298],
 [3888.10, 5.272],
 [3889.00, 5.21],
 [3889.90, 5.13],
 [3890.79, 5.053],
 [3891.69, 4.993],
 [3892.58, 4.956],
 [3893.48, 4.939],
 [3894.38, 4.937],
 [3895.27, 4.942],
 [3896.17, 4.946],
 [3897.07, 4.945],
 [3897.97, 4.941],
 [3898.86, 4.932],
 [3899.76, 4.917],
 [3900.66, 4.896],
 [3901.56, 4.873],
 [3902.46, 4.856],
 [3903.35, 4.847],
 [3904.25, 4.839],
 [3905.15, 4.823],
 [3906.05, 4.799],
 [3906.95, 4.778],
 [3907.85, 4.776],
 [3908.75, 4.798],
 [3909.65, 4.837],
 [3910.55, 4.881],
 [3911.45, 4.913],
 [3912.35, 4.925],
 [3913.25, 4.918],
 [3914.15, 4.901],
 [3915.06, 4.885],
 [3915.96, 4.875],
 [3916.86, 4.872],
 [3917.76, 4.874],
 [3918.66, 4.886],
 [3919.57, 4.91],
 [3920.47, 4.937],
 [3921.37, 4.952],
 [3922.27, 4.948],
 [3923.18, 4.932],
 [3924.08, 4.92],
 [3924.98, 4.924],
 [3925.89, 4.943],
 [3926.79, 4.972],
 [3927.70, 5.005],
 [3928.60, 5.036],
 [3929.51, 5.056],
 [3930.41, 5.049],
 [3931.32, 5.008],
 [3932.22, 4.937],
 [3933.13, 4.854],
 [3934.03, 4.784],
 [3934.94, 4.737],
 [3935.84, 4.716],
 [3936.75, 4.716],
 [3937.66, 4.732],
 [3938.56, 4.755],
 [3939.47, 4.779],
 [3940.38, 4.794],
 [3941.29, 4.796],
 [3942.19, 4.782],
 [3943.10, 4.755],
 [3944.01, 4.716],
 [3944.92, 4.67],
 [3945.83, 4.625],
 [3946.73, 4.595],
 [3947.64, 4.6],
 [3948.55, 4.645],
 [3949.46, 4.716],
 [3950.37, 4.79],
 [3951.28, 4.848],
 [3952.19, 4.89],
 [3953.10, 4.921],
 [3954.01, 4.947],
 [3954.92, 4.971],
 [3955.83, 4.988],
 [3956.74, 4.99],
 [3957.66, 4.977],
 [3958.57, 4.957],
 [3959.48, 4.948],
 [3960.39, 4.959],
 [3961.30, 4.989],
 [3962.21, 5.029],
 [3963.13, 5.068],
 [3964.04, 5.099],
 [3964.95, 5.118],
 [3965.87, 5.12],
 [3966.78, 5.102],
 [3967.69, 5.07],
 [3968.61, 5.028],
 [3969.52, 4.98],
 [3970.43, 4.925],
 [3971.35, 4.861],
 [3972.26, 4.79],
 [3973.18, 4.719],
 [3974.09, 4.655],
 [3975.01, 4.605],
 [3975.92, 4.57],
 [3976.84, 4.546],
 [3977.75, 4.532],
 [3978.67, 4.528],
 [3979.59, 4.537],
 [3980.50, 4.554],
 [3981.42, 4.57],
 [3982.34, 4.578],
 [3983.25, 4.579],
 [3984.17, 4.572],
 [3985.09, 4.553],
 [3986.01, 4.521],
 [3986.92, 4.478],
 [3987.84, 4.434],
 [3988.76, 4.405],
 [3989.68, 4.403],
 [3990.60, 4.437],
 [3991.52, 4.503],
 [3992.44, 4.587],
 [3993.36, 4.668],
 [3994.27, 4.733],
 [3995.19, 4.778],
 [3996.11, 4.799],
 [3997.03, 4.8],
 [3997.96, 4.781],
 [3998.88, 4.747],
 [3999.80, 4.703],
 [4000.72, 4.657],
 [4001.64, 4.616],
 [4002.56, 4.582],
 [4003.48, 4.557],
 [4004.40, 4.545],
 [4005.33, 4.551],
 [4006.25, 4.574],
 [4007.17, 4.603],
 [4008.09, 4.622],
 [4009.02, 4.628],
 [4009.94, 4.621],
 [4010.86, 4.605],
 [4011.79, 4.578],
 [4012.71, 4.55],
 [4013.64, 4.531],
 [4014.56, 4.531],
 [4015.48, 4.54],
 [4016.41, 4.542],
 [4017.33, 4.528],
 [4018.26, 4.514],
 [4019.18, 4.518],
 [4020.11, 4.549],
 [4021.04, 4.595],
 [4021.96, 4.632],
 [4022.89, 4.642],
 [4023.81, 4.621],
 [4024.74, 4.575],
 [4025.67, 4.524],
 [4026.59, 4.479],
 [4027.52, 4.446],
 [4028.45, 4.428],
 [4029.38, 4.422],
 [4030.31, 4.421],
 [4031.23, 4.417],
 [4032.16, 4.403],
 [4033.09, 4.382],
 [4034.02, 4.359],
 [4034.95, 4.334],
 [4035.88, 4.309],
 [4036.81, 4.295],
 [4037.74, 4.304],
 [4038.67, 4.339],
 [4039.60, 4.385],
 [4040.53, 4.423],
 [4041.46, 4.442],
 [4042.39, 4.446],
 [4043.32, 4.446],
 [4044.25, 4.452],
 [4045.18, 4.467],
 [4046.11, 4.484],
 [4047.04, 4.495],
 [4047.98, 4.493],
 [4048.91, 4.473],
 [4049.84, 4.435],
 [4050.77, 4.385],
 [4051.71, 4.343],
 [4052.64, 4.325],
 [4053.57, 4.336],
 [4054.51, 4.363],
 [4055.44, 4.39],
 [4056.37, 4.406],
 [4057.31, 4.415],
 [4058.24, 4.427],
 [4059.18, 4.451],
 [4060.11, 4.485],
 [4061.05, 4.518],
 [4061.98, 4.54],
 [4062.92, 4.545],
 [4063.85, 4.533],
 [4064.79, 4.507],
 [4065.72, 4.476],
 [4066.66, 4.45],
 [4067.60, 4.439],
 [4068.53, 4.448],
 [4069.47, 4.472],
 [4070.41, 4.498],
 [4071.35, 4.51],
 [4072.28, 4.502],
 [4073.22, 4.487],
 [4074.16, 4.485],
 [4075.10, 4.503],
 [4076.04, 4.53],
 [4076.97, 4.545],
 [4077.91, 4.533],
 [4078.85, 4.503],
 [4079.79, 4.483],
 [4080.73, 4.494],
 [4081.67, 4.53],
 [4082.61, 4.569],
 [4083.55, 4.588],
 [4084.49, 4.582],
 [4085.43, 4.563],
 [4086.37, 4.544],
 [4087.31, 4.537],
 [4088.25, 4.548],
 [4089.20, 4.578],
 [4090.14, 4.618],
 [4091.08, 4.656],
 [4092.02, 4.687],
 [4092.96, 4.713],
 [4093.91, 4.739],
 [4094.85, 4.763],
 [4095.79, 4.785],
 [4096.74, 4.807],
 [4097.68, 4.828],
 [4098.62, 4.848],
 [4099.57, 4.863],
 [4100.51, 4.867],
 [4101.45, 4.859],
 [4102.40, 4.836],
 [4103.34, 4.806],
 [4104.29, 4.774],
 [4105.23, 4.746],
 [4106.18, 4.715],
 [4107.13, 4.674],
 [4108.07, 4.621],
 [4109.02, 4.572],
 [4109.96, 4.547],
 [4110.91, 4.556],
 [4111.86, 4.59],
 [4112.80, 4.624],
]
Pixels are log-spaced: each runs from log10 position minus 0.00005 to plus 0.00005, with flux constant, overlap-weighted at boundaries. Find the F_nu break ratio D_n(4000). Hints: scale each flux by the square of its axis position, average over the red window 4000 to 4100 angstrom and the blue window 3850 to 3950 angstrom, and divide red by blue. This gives 0.96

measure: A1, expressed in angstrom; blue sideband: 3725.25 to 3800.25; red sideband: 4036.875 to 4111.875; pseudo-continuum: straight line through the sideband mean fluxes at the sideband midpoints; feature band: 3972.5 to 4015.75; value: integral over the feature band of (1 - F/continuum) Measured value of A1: 2.2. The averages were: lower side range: 5.67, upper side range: 4.55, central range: 4.59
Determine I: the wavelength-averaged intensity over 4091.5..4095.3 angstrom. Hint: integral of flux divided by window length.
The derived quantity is 4.72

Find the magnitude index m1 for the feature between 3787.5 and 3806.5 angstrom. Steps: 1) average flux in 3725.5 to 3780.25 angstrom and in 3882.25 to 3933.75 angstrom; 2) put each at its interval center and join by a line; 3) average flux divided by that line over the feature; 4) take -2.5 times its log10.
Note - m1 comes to 0.07 mag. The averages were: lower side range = 5.78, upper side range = 4.96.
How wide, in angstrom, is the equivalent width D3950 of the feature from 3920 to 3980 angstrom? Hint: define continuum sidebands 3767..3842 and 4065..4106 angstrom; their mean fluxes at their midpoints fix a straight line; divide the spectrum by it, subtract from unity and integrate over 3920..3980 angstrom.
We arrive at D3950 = 0.5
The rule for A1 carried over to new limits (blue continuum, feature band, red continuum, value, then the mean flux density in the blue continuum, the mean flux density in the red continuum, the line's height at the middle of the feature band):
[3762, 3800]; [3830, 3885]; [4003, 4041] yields -1.6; 5.4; 4.5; 5.11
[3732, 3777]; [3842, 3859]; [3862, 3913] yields 0.8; 5.61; 5.22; 5.33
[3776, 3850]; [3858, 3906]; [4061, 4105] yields -2.6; 5.14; 4.61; 5.01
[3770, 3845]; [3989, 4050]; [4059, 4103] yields 2.5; 5.17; 4.6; 4.72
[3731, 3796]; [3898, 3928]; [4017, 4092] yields 0.7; 5.56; 4.48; 5.01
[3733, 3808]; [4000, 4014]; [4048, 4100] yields 0.4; 5.45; 4.54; 4.74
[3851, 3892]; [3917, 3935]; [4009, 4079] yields 0.6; 5.38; 4.47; 5.1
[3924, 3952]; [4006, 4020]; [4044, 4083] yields 0.1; 4.81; 4.47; 4.61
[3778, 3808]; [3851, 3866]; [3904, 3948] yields -0.9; 5.27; 4.85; 5.06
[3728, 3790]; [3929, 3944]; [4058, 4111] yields 0.8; 5.67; 4.6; 5.09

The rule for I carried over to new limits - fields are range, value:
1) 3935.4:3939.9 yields 4.74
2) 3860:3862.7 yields 5.44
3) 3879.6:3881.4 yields 5.24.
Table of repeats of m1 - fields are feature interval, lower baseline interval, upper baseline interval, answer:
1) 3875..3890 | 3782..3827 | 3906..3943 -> -0.057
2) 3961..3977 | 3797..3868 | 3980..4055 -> -0.051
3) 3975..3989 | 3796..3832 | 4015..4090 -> 0.029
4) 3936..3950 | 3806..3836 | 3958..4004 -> 0.023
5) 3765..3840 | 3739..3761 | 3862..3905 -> 0.041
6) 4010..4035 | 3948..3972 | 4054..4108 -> 0.060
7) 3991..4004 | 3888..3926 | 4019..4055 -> -0.022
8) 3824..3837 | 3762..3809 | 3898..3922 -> 0.035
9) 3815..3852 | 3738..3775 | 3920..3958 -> 0.045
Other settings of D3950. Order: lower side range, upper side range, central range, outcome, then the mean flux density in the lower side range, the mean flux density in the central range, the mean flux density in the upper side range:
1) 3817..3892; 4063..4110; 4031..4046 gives 1.1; 5.21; 4.39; 4.62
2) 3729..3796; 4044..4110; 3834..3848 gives 1.1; 5.62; 4.95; 4.56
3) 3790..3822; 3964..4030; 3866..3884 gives -1.8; 5.18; 5.5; 4.63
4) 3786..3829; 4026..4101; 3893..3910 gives 0.2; 5.17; 4.87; 4.51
